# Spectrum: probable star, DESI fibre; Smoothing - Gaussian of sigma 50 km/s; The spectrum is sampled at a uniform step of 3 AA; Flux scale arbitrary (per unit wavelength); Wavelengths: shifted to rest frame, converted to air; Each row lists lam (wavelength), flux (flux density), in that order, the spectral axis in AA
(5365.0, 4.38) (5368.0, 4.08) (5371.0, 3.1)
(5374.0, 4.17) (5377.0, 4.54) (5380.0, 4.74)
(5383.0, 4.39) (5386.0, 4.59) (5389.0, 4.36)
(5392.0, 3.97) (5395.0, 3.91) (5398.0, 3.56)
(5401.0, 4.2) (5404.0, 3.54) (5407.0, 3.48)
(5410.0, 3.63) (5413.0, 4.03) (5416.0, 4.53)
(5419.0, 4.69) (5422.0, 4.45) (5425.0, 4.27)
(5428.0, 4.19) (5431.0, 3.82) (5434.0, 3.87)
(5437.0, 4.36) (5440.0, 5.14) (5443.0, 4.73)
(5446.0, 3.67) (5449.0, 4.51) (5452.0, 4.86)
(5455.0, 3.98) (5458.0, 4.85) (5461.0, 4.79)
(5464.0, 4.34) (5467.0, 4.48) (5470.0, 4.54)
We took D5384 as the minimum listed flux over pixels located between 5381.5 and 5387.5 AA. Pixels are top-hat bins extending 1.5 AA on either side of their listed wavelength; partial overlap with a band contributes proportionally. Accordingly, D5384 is 4.39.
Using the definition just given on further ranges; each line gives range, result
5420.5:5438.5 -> 3.82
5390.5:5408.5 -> 3.48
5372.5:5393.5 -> 3.97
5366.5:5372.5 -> 3.1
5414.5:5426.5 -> 4.27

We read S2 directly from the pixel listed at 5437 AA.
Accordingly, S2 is 4.36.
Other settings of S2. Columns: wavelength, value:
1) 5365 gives 4.38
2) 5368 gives 4.08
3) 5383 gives 4.39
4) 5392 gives 3.97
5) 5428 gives 4.19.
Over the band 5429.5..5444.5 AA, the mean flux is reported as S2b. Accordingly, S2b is 4.38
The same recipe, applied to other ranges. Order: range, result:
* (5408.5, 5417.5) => 4.06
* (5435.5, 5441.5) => 4.75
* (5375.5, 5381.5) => 4.64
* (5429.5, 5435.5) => 3.85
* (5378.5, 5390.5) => 4.52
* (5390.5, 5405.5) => 3.84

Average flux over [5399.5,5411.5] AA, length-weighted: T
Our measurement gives 3.71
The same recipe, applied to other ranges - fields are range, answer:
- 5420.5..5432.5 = 4.18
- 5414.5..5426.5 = 4.49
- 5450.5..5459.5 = 4.56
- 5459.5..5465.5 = 4.57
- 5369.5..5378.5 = 3.94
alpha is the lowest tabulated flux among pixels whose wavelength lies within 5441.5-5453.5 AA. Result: 3.67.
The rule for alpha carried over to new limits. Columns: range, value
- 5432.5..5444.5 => 3.87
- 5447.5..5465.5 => 3.98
